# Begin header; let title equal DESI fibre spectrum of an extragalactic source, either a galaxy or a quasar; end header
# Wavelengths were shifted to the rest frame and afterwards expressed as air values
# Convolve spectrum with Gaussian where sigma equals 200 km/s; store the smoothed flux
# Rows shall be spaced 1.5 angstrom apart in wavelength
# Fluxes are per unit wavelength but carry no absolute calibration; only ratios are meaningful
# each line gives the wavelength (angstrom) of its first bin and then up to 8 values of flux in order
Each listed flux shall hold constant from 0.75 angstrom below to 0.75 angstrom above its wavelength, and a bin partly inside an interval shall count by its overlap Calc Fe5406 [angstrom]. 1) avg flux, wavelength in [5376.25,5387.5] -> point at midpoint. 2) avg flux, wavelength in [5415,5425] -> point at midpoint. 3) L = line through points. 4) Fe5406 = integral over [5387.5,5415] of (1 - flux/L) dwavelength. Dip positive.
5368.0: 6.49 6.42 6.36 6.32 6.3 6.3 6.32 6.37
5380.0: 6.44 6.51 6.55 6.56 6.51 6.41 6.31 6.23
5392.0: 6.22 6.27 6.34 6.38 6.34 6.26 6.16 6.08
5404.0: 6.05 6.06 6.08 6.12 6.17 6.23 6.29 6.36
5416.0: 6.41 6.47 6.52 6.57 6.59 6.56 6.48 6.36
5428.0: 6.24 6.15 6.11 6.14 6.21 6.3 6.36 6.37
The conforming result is 1.1 angstrom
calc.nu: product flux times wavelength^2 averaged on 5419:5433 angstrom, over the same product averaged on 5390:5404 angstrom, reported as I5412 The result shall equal 1.0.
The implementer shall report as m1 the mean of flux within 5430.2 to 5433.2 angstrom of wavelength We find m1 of 6.13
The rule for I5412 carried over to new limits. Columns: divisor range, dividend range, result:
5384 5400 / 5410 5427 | 1.02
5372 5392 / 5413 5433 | 1.01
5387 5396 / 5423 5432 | 1.01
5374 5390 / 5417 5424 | 1.03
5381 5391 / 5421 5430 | 1.01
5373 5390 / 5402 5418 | 0.98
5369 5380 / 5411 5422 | 1.03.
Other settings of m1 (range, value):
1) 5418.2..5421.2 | 6.54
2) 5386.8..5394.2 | 6.29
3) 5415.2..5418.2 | 6.44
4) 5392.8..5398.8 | 6.33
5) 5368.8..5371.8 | 6.39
